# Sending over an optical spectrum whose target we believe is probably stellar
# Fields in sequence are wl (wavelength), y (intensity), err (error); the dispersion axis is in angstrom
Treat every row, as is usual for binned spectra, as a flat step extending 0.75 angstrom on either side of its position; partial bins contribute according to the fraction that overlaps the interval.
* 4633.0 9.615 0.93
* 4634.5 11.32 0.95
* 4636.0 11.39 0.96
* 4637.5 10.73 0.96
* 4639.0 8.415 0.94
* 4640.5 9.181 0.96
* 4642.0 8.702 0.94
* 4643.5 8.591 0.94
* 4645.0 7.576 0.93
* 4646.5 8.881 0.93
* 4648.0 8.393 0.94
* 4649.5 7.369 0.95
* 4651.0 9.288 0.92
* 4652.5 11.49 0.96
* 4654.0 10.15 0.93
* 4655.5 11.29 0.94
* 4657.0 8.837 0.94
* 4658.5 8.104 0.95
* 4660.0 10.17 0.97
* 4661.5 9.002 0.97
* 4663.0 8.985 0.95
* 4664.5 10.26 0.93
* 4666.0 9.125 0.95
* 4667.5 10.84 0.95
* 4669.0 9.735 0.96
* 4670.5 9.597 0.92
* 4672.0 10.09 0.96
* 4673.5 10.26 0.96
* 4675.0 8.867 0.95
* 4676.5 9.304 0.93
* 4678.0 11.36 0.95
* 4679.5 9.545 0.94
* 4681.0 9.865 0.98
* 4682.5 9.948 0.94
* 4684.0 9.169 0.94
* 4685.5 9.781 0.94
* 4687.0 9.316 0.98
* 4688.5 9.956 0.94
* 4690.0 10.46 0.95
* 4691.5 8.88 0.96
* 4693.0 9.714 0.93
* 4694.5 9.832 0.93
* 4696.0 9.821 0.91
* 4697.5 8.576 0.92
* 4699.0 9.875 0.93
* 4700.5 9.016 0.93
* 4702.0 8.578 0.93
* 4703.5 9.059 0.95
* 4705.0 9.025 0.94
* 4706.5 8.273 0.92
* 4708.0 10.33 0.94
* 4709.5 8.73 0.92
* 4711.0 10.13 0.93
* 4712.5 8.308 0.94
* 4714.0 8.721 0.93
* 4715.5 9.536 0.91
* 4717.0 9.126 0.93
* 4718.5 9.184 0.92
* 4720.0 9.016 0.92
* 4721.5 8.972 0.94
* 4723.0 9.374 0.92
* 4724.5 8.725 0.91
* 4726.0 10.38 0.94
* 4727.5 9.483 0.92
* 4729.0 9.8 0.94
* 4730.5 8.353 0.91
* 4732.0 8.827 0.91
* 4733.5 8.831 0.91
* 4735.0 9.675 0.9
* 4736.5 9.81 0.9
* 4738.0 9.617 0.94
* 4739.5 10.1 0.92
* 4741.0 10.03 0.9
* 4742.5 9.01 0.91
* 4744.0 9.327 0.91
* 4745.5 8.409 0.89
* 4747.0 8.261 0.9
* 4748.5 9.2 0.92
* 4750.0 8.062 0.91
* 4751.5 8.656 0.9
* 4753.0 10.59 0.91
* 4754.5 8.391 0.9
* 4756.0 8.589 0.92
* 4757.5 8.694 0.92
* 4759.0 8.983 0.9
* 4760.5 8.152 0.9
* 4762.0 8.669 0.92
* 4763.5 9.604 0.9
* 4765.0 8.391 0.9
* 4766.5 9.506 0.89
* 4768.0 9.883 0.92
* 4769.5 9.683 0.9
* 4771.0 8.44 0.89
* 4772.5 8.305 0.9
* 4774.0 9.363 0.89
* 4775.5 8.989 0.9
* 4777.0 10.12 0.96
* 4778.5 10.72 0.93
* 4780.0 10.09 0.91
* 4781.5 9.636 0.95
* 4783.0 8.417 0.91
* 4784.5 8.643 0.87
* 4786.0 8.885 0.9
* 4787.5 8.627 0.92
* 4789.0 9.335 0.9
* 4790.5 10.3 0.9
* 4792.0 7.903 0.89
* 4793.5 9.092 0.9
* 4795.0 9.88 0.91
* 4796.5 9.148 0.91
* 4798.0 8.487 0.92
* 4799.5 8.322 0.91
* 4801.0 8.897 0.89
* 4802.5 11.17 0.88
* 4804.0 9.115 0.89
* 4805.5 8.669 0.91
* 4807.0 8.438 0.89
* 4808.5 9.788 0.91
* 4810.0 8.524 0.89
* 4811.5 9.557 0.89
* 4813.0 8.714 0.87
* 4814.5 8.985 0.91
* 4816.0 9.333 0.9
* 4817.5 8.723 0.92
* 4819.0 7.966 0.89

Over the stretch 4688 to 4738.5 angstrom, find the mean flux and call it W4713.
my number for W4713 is 9.29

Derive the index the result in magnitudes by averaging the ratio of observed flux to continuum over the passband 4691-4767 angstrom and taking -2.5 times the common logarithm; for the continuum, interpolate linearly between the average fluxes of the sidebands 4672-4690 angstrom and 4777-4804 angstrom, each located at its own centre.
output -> 0.05 mag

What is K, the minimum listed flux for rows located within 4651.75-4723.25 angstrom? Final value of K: 8.104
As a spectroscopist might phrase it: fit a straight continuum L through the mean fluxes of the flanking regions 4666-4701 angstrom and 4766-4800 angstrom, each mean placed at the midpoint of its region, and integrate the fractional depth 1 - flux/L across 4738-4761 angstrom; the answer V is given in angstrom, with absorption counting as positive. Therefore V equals 1.0 angstrom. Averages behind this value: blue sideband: 9.72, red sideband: 9.21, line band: 8.99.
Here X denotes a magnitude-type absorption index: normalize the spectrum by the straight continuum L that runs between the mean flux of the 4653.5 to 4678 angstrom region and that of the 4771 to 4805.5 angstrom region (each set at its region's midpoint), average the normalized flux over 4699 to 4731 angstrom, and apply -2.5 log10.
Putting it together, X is 0.040 mag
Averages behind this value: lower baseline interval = 9.71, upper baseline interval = 9.22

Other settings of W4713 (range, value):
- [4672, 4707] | 9.52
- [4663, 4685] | 9.82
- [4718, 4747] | 9.29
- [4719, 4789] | 9.16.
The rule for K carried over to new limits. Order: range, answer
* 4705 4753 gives 8.062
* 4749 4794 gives 7.903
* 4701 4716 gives 8.273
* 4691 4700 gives 8.576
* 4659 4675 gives 8.867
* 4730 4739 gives 8.353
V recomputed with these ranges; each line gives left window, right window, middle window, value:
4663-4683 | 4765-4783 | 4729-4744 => 0.3 angstrom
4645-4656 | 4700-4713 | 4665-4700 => -2.0 angstrom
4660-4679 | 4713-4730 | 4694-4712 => 0.4 angstrom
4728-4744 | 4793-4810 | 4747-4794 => 1.0 angstrom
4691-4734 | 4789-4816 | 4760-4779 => -0.1 angstrom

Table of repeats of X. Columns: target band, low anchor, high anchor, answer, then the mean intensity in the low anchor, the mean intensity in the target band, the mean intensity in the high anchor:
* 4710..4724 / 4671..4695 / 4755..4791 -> 0.05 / 9.77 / 9.14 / 9.15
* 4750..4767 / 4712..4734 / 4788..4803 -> 0.03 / 9.12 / 8.88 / 9.21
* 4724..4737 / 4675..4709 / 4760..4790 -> 0.00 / 9.51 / 9.32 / 9.19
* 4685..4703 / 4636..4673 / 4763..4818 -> -0.01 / 9.41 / 9.47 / 9.18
